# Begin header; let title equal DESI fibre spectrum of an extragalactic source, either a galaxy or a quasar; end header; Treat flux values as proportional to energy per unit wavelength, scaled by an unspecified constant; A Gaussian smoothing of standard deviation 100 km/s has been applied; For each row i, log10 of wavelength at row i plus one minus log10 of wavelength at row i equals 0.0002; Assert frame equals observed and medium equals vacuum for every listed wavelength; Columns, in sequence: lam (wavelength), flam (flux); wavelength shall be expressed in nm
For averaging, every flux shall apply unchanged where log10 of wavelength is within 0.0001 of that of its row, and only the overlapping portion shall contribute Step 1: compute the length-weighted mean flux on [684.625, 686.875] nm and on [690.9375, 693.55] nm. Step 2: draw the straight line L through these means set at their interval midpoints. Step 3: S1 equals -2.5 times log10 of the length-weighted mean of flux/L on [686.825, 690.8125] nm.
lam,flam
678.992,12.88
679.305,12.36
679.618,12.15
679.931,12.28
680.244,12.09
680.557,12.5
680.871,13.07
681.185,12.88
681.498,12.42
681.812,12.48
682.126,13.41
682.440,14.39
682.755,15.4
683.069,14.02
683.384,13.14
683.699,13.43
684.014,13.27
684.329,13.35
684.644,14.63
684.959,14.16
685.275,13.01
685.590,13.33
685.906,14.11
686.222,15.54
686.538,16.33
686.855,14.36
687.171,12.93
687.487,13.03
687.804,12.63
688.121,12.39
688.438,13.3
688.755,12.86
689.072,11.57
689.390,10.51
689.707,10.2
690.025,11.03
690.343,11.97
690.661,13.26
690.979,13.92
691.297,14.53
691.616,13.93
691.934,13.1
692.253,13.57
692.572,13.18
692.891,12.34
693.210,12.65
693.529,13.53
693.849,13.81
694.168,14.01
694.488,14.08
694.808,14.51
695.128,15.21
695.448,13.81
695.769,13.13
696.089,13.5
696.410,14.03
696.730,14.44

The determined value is 0.14 mag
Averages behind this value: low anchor 14.4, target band 12.2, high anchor 13.4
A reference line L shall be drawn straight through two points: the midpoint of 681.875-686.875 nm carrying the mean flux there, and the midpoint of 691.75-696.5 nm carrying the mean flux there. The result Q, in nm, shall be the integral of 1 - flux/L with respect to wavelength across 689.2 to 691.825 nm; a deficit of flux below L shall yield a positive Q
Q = 0.26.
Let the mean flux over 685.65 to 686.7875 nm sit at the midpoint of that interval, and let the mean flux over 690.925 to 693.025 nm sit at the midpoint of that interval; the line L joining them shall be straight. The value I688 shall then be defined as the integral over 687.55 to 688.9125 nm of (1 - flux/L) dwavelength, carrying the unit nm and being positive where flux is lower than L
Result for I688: 0.16 nm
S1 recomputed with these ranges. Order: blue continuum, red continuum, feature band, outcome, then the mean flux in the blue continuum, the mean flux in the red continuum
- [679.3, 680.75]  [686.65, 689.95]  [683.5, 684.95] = -0.114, 12.3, 12.4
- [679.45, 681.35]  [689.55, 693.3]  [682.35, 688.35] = -0.100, 12.5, 12.8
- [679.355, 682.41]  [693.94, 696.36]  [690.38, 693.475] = 0.030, 12.7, 14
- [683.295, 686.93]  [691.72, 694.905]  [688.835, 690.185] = 0.247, 14.1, 13.5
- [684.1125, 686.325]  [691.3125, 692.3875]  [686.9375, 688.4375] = 0.078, 14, 13.7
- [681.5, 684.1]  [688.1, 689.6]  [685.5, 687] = -0.164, 13.6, 12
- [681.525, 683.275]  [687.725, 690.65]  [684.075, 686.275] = -0.073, 13.8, 11.9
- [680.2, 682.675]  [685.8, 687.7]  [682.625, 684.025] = -0.032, 13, 14.3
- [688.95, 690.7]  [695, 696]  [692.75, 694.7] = -0.025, 11.3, 14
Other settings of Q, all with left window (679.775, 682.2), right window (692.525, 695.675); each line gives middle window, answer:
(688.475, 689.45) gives 0.097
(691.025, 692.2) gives -0.028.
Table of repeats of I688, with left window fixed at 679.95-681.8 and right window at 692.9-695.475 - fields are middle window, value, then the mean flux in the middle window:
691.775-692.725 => 0.03 nm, 13.3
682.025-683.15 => -0.14 nm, 14.4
